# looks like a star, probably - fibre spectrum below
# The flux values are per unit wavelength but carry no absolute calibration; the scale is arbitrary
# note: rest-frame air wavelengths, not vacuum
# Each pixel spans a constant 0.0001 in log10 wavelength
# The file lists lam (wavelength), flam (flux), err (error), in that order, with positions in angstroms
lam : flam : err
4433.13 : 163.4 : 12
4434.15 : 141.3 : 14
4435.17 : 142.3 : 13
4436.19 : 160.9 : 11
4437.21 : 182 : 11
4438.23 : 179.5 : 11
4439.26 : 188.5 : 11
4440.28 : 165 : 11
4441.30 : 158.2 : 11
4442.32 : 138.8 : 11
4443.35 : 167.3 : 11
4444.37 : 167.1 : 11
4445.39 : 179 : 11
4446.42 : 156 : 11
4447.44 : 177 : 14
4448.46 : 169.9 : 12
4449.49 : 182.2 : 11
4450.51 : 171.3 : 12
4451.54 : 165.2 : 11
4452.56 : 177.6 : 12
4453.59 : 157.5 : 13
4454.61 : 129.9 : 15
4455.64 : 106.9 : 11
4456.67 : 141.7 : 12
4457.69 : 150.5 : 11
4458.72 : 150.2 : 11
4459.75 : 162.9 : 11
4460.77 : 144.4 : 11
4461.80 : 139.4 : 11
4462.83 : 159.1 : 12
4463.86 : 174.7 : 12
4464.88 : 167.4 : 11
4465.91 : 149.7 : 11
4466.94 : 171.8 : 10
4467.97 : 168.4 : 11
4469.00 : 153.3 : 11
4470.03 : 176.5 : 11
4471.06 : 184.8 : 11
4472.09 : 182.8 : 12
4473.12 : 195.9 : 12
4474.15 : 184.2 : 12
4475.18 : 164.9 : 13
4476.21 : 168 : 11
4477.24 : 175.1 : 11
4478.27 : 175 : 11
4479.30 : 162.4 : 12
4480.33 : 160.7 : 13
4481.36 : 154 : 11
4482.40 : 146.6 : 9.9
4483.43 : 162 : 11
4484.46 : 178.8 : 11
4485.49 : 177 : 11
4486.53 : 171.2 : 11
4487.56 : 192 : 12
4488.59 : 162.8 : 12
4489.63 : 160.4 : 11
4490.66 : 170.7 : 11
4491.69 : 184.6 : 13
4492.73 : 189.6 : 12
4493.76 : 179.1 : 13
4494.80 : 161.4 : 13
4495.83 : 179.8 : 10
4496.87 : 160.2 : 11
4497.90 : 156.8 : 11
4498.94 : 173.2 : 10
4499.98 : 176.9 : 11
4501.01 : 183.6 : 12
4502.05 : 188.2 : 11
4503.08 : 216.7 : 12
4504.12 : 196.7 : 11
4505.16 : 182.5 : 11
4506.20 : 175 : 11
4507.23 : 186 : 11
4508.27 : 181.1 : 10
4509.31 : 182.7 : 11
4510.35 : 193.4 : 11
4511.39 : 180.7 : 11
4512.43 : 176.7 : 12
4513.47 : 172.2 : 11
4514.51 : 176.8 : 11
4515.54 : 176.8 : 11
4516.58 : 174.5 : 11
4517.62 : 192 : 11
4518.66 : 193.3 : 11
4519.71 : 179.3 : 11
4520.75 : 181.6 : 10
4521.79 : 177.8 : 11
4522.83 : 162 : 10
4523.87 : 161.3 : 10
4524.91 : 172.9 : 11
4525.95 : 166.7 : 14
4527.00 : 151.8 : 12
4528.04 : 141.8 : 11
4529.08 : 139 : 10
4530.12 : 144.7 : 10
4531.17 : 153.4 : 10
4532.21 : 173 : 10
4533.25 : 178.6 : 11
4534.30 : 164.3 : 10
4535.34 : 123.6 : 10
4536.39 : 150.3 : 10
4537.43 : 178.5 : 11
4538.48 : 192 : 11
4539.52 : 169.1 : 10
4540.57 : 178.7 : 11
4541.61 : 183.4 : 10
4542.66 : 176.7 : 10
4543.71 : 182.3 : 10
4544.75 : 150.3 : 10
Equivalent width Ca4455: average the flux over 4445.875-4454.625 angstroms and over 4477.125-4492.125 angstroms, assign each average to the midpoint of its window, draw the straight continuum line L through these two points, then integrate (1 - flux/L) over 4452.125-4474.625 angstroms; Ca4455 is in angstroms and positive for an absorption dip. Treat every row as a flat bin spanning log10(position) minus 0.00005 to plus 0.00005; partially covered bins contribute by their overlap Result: 1.0 angstroms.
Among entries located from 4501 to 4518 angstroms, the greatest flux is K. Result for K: 216.7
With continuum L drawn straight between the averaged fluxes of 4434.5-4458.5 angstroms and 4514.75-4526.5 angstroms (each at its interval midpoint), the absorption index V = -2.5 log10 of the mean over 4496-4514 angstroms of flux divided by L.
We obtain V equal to -0.05 mag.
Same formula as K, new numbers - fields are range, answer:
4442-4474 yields 195.9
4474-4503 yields 192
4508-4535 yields 193.4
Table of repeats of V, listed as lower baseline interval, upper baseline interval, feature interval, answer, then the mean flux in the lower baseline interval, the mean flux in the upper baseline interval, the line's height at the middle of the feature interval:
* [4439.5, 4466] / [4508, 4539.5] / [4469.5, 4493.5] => -0.07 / 159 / 170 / 163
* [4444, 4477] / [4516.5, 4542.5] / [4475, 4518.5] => -0.07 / 164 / 167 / 166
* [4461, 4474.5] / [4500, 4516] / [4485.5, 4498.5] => 0.04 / 169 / 184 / 178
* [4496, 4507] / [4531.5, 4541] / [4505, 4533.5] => 0.01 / 181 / 167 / 174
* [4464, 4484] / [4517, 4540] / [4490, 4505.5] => -0.08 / 169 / 166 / 167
